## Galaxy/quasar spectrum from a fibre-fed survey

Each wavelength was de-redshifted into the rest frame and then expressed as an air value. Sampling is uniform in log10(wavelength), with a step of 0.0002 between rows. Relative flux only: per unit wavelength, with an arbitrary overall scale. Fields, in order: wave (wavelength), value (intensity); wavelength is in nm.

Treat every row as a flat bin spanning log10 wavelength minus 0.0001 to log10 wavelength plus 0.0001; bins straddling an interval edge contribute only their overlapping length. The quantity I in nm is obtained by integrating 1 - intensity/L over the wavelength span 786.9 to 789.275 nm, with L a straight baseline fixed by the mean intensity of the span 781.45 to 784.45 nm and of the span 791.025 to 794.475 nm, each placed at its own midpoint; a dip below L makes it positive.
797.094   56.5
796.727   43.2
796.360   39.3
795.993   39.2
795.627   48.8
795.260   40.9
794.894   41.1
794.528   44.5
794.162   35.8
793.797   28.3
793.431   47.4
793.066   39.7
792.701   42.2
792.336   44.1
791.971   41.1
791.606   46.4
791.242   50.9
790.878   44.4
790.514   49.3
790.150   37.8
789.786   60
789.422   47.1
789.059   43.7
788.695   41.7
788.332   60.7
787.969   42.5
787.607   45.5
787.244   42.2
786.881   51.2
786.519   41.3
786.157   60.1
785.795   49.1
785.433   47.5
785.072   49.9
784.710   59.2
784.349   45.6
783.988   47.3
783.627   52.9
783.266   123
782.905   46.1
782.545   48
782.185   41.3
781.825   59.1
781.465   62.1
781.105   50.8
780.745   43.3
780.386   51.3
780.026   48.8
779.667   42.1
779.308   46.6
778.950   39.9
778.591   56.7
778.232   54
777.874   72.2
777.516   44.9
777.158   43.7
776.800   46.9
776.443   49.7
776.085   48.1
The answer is 0.16 nm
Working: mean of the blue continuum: 58.5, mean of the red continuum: 41.9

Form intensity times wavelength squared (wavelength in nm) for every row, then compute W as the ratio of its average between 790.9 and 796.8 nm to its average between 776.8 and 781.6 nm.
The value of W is 0.87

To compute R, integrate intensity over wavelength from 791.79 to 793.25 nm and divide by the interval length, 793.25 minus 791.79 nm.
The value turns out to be 41.8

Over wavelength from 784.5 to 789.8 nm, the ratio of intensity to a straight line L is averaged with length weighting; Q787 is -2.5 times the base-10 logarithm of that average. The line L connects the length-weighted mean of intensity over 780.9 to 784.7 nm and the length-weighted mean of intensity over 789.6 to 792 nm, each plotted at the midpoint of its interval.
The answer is 0.06 mag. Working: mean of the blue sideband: 57.6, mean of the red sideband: 47.5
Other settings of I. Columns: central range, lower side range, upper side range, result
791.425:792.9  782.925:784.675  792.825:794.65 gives -0.010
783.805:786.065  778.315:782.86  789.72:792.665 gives -0.109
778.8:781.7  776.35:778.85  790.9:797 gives 0.126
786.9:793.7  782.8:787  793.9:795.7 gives 0.308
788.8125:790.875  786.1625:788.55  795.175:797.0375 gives -0.017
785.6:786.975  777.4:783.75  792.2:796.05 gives -0.038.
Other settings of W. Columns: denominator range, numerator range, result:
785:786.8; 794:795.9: 0.87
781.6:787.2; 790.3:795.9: 0.80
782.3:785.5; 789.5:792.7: 0.82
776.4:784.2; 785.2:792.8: 0.90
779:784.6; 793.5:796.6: 0.77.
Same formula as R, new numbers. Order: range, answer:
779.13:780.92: 46.4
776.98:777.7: 44.5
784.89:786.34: 51.6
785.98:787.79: 48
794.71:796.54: 41.9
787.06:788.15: 43.4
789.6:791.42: 48.5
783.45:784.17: 50.1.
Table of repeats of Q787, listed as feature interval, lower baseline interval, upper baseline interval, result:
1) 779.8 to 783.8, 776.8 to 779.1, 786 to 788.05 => -0.15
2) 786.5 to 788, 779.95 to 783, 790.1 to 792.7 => 0.05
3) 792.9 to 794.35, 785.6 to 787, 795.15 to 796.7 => 0.17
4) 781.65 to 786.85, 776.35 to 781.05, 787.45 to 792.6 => -0.15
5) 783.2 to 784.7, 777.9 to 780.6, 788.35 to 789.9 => -0.25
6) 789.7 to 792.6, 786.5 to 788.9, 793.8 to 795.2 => -0.08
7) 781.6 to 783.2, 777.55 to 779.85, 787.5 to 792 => -0.09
